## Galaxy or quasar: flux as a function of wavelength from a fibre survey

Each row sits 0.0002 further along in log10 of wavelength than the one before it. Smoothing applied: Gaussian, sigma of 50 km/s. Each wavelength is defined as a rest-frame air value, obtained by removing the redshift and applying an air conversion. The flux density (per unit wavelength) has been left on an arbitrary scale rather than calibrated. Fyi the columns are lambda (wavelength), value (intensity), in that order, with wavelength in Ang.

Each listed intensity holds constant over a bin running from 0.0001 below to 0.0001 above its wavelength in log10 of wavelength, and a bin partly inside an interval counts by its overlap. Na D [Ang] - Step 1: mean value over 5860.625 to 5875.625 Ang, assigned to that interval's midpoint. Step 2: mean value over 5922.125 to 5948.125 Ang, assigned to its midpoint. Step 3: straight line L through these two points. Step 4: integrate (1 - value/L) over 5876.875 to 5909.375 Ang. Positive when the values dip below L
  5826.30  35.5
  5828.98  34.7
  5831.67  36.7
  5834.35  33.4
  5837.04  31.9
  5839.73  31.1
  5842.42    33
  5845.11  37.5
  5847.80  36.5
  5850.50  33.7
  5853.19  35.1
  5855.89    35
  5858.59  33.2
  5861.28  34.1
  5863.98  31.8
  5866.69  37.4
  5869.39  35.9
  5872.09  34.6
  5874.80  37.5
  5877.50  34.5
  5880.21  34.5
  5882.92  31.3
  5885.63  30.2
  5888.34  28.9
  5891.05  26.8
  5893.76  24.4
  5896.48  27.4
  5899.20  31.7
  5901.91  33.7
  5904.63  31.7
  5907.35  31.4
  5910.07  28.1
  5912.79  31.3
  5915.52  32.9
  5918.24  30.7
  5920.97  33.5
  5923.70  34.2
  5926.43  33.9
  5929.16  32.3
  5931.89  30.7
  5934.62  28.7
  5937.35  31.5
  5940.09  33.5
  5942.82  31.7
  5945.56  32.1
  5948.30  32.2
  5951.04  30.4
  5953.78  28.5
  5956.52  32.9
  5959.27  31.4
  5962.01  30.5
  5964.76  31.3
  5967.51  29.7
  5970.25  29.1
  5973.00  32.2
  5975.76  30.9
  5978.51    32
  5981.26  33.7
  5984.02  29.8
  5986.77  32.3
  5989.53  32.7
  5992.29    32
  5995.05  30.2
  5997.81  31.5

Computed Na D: 3.5 Ang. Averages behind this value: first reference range 35.2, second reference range 32.1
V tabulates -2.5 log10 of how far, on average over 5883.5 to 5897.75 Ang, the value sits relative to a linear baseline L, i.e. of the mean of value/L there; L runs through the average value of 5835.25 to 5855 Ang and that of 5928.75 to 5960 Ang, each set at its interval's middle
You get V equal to 0.18 mag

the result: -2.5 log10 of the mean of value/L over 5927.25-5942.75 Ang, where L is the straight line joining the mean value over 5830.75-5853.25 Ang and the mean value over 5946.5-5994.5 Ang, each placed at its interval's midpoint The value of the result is 0.021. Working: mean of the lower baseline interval 34.2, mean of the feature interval 31.5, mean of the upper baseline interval 31.3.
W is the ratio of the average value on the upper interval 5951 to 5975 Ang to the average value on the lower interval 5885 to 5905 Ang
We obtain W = 1.05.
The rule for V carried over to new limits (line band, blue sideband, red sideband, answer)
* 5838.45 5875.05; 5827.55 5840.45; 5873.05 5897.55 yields -0.08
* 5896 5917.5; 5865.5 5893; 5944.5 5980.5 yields 0.04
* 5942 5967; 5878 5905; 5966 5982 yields -0.01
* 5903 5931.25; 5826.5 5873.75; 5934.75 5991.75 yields 0.02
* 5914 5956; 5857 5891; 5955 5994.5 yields 0.01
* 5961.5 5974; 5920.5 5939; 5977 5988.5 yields 0.05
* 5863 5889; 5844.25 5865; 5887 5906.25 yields -0.06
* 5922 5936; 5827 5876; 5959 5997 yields 0.02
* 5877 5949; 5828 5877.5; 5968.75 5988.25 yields 0.06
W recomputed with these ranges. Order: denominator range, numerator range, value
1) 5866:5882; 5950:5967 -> 0.87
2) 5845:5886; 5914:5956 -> 0.92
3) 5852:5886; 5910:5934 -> 0.93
